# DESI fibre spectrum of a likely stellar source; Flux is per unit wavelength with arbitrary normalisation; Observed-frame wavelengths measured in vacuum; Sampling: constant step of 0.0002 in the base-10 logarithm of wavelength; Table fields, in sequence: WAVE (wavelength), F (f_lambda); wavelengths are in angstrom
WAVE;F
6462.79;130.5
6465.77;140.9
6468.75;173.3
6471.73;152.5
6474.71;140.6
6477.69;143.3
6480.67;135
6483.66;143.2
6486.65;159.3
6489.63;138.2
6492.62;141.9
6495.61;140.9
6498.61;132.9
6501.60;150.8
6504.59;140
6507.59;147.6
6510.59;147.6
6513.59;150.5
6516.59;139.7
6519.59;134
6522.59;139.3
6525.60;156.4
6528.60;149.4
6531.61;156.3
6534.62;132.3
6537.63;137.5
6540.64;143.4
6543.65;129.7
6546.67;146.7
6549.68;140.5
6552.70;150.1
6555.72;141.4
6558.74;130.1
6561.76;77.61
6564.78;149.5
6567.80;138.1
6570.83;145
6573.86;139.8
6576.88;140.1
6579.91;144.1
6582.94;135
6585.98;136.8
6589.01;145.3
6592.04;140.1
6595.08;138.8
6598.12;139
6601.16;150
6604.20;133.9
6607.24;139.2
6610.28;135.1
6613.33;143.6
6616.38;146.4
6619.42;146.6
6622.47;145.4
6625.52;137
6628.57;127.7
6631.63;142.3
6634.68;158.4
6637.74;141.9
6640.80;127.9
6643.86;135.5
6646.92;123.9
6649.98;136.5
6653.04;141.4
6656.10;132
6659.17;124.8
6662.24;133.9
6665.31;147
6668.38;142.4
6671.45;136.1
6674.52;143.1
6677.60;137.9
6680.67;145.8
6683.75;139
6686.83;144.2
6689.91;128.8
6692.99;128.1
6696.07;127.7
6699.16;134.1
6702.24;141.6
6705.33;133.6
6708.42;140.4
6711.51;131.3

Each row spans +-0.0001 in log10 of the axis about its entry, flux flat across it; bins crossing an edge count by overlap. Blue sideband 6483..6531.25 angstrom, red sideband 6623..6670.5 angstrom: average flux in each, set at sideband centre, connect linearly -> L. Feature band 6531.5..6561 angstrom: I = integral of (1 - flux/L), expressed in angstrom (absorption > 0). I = 0.86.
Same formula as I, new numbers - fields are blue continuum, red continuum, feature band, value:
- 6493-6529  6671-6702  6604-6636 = -0.5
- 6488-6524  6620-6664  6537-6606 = 0.7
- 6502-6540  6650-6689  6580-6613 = 0.4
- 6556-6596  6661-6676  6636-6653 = 0.6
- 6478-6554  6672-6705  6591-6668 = 0.2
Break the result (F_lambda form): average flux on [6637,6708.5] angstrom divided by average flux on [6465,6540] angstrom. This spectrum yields 0.9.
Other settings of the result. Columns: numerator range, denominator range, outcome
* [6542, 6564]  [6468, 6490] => 0.89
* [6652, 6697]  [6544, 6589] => 1.00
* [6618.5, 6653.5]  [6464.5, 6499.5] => 0.95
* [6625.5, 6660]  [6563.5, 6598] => 0.96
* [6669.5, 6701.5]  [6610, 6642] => 0.97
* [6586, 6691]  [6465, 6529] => 0.96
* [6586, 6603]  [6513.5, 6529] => 0.99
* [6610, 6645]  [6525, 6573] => 1.02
